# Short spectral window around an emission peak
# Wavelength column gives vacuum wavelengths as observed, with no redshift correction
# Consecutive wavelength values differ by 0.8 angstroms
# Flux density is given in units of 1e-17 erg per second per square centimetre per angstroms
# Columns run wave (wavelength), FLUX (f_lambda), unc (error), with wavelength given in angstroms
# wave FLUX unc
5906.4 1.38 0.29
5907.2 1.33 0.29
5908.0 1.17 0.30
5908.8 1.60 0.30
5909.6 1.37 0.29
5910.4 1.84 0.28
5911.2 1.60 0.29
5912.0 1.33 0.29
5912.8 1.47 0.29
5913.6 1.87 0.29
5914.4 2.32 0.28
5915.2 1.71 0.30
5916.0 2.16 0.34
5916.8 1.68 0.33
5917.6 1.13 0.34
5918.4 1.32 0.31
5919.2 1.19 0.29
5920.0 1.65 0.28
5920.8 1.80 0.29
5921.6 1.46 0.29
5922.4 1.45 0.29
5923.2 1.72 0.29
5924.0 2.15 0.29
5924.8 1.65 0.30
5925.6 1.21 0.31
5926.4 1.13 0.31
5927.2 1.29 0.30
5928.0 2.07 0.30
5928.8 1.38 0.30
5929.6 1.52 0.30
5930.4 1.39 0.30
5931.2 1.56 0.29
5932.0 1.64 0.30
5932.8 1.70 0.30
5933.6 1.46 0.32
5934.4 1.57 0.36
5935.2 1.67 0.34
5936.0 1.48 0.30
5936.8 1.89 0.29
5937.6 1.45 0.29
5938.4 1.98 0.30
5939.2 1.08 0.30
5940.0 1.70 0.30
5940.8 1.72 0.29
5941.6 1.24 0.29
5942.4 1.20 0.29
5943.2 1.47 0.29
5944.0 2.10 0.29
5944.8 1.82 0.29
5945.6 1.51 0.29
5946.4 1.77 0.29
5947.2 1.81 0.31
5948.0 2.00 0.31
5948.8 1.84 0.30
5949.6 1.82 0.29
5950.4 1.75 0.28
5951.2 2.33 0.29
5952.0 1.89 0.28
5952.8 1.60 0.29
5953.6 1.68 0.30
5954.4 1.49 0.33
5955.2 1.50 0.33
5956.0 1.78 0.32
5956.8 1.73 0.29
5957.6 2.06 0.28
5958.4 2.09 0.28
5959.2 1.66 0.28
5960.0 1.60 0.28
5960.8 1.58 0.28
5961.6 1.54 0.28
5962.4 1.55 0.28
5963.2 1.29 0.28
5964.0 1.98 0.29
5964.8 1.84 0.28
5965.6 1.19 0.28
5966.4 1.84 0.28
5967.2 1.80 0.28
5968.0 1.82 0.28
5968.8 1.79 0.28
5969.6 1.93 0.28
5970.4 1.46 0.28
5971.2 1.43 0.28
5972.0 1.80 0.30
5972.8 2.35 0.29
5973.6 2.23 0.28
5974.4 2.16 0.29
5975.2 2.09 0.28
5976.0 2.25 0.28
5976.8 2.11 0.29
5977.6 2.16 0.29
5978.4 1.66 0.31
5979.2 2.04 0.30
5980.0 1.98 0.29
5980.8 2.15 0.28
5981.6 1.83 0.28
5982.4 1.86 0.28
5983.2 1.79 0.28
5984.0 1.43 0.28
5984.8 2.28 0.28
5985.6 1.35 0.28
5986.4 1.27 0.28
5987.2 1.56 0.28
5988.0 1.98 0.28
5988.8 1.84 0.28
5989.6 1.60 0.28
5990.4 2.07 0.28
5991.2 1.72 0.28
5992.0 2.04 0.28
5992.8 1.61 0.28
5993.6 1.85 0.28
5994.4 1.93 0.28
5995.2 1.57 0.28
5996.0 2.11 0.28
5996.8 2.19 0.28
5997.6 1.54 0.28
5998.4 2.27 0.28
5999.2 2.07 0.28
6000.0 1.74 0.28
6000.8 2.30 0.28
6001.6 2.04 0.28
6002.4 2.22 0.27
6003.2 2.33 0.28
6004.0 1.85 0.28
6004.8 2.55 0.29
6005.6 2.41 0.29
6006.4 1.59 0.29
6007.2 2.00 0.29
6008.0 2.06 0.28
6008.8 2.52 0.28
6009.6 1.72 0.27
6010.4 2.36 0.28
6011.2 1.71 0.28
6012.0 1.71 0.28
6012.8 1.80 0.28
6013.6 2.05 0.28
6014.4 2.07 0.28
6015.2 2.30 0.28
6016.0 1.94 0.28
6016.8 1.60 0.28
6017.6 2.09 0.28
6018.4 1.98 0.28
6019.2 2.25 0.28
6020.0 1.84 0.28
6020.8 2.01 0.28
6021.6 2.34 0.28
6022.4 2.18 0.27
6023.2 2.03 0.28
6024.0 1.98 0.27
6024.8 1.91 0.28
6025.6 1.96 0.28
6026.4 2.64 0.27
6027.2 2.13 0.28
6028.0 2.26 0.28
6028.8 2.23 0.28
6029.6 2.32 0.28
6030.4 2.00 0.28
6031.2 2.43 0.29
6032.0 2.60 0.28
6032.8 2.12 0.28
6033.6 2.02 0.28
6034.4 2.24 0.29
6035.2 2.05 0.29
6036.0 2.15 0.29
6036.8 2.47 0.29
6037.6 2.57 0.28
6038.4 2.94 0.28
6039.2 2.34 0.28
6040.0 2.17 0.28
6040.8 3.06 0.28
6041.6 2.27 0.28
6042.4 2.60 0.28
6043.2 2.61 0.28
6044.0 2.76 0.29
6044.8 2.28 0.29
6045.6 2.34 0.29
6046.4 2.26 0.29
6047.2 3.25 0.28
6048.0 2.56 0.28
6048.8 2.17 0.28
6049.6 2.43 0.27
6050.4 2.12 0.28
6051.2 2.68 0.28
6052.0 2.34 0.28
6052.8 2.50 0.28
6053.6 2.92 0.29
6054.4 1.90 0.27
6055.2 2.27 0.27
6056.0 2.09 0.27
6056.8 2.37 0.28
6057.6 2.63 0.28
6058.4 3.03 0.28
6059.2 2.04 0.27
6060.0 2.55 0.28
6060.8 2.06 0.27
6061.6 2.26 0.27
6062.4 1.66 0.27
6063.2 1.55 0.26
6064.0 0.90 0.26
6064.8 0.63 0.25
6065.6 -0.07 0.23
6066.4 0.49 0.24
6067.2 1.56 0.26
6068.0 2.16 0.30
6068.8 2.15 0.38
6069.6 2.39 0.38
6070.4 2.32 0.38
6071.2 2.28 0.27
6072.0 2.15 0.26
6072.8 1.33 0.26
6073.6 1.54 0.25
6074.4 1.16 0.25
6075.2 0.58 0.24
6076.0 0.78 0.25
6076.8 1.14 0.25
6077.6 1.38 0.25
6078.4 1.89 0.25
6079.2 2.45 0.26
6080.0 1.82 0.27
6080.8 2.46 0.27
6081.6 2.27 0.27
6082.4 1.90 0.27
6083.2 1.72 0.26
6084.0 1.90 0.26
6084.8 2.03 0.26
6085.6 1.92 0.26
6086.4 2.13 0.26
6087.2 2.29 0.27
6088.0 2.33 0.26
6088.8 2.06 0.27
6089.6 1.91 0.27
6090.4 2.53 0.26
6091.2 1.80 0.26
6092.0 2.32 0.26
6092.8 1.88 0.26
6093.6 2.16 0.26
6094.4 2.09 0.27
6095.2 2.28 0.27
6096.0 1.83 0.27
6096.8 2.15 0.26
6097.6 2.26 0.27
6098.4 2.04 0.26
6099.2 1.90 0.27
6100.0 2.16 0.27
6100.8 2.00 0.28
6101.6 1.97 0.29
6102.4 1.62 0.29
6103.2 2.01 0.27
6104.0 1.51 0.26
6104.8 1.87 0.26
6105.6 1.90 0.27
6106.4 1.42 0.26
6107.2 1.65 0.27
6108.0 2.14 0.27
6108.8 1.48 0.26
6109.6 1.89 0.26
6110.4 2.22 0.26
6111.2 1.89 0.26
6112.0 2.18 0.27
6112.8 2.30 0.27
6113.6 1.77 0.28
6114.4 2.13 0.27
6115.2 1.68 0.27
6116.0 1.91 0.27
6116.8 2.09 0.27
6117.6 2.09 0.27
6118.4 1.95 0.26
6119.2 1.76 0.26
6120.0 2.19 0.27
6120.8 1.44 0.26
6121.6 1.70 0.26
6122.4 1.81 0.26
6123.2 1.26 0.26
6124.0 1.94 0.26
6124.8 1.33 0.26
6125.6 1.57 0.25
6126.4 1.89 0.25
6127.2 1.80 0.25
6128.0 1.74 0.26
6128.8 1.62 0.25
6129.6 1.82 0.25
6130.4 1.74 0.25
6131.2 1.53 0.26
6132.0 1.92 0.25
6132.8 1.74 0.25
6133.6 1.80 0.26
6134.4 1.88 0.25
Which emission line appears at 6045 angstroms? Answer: C IV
